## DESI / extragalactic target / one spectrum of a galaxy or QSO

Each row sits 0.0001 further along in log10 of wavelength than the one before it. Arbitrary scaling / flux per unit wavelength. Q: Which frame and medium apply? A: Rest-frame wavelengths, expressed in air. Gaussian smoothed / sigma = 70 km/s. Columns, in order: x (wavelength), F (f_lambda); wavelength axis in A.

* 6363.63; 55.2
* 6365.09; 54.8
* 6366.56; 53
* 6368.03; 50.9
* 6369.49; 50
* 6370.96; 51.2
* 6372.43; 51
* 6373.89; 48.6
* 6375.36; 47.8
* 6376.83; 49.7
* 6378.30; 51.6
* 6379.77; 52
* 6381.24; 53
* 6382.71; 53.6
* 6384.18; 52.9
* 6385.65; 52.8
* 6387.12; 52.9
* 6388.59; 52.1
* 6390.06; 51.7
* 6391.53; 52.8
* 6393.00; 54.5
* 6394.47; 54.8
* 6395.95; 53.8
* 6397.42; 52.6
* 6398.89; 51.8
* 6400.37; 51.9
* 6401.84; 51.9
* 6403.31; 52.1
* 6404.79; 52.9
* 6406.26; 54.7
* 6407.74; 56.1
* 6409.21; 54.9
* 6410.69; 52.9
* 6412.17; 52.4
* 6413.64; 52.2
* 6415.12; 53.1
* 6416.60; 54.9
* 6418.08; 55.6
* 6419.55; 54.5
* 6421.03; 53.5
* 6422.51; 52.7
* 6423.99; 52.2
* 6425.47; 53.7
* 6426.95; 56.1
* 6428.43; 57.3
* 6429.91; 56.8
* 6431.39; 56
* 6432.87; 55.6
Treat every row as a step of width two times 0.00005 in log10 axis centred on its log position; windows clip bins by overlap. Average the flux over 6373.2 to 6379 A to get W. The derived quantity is 49.4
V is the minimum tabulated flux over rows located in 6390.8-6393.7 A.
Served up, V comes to 52.8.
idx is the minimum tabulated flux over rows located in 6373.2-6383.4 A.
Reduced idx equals 47.8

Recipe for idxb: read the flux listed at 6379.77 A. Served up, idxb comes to 52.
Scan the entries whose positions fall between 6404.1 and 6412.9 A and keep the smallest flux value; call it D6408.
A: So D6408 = 52.4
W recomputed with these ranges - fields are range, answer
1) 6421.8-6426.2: 52.8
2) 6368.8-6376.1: 49.7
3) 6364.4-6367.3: 53.7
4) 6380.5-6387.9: 53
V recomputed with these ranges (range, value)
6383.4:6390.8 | 51.7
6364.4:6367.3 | 53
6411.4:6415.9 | 52.2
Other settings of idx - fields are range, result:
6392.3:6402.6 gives 51.8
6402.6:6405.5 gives 52.1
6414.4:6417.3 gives 53.1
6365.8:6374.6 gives 48.6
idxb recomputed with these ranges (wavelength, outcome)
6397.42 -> 52.6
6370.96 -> 51.2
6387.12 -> 52.9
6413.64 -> 52.2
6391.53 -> 52.8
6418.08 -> 55.6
